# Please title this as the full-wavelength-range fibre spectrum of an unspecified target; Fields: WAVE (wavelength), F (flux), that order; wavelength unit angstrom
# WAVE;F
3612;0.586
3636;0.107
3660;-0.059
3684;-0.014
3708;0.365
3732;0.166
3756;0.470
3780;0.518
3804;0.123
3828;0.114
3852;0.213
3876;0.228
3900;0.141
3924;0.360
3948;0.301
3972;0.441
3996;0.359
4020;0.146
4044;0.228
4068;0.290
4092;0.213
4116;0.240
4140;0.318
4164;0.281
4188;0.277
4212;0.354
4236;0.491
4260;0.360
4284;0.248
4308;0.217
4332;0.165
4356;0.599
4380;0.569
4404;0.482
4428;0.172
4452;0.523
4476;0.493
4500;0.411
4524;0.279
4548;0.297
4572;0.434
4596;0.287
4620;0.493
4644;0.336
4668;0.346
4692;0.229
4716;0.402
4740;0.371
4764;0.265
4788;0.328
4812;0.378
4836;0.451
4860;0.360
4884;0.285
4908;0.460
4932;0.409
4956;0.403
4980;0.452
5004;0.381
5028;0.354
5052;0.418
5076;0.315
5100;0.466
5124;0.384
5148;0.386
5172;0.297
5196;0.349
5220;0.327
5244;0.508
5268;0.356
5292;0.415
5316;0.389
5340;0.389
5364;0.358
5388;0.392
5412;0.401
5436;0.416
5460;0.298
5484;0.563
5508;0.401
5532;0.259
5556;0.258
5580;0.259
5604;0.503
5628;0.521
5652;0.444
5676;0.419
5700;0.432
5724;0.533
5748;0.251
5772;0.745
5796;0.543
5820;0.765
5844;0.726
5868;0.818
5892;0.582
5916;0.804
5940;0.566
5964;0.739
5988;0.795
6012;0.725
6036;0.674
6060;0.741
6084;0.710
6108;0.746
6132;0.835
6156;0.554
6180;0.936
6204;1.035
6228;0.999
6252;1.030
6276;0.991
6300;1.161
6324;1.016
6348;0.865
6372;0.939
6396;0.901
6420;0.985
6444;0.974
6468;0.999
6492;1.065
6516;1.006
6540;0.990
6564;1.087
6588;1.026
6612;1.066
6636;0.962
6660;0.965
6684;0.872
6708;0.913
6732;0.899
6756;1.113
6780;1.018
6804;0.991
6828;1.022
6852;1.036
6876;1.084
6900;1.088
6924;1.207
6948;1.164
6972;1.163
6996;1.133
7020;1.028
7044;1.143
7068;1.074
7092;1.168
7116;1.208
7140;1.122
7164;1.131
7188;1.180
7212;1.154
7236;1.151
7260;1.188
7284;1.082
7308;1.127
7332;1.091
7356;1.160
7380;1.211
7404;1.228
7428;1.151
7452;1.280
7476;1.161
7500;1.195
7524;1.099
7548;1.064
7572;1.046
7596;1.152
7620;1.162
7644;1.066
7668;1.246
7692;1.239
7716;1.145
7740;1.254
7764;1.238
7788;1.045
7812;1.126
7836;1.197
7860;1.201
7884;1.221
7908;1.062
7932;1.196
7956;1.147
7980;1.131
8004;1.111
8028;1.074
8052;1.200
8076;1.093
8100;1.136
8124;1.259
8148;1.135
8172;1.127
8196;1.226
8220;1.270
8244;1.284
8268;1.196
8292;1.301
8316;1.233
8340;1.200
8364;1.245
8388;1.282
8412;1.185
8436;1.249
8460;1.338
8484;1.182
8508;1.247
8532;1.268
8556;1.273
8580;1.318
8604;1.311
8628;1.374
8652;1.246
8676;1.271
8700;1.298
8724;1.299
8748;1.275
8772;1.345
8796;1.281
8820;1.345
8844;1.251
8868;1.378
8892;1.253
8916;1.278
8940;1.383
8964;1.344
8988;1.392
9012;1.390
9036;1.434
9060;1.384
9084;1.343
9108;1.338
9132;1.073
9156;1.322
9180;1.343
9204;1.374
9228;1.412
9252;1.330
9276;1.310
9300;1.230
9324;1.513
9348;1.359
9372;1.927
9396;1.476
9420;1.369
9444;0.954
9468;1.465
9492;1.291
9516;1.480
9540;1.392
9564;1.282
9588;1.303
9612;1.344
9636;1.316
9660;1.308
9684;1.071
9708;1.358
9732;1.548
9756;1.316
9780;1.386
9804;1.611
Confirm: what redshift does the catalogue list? 0.550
